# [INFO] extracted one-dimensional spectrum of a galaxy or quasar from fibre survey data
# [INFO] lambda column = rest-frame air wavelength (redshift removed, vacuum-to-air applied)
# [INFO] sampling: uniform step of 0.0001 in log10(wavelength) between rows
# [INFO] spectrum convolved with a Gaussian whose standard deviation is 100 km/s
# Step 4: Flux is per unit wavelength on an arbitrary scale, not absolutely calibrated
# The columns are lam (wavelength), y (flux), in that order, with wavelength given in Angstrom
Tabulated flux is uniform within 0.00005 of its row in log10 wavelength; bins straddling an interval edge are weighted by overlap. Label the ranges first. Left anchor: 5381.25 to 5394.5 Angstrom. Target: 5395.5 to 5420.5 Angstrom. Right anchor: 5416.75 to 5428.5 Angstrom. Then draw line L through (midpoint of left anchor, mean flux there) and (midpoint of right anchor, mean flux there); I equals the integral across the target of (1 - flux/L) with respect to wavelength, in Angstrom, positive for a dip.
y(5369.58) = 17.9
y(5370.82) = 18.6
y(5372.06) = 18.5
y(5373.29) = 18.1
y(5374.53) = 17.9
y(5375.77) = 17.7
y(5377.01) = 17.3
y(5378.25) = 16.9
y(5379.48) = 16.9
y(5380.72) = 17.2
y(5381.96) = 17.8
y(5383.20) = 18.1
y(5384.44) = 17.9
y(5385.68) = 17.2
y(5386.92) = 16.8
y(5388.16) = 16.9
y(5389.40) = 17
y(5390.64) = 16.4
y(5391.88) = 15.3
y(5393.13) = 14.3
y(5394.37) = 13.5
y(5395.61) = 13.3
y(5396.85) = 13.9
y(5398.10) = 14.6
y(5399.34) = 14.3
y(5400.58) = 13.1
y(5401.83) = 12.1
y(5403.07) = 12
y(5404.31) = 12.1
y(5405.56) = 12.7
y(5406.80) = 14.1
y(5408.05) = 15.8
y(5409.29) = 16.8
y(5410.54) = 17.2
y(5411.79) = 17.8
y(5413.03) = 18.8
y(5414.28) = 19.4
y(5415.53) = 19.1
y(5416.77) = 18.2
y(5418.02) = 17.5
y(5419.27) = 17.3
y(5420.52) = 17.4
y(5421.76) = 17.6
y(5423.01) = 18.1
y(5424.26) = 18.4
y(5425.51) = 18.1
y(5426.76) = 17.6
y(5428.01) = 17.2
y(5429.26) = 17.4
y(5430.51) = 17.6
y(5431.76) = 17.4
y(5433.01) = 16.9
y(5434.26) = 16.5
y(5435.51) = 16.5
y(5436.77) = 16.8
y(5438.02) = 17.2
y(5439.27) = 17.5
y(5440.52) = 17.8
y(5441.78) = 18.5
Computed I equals 2.41 Angstrom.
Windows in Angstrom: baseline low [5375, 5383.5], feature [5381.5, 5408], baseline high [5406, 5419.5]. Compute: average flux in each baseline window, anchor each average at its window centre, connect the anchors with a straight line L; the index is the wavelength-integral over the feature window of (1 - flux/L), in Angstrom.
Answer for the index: 3.8 Angstrom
